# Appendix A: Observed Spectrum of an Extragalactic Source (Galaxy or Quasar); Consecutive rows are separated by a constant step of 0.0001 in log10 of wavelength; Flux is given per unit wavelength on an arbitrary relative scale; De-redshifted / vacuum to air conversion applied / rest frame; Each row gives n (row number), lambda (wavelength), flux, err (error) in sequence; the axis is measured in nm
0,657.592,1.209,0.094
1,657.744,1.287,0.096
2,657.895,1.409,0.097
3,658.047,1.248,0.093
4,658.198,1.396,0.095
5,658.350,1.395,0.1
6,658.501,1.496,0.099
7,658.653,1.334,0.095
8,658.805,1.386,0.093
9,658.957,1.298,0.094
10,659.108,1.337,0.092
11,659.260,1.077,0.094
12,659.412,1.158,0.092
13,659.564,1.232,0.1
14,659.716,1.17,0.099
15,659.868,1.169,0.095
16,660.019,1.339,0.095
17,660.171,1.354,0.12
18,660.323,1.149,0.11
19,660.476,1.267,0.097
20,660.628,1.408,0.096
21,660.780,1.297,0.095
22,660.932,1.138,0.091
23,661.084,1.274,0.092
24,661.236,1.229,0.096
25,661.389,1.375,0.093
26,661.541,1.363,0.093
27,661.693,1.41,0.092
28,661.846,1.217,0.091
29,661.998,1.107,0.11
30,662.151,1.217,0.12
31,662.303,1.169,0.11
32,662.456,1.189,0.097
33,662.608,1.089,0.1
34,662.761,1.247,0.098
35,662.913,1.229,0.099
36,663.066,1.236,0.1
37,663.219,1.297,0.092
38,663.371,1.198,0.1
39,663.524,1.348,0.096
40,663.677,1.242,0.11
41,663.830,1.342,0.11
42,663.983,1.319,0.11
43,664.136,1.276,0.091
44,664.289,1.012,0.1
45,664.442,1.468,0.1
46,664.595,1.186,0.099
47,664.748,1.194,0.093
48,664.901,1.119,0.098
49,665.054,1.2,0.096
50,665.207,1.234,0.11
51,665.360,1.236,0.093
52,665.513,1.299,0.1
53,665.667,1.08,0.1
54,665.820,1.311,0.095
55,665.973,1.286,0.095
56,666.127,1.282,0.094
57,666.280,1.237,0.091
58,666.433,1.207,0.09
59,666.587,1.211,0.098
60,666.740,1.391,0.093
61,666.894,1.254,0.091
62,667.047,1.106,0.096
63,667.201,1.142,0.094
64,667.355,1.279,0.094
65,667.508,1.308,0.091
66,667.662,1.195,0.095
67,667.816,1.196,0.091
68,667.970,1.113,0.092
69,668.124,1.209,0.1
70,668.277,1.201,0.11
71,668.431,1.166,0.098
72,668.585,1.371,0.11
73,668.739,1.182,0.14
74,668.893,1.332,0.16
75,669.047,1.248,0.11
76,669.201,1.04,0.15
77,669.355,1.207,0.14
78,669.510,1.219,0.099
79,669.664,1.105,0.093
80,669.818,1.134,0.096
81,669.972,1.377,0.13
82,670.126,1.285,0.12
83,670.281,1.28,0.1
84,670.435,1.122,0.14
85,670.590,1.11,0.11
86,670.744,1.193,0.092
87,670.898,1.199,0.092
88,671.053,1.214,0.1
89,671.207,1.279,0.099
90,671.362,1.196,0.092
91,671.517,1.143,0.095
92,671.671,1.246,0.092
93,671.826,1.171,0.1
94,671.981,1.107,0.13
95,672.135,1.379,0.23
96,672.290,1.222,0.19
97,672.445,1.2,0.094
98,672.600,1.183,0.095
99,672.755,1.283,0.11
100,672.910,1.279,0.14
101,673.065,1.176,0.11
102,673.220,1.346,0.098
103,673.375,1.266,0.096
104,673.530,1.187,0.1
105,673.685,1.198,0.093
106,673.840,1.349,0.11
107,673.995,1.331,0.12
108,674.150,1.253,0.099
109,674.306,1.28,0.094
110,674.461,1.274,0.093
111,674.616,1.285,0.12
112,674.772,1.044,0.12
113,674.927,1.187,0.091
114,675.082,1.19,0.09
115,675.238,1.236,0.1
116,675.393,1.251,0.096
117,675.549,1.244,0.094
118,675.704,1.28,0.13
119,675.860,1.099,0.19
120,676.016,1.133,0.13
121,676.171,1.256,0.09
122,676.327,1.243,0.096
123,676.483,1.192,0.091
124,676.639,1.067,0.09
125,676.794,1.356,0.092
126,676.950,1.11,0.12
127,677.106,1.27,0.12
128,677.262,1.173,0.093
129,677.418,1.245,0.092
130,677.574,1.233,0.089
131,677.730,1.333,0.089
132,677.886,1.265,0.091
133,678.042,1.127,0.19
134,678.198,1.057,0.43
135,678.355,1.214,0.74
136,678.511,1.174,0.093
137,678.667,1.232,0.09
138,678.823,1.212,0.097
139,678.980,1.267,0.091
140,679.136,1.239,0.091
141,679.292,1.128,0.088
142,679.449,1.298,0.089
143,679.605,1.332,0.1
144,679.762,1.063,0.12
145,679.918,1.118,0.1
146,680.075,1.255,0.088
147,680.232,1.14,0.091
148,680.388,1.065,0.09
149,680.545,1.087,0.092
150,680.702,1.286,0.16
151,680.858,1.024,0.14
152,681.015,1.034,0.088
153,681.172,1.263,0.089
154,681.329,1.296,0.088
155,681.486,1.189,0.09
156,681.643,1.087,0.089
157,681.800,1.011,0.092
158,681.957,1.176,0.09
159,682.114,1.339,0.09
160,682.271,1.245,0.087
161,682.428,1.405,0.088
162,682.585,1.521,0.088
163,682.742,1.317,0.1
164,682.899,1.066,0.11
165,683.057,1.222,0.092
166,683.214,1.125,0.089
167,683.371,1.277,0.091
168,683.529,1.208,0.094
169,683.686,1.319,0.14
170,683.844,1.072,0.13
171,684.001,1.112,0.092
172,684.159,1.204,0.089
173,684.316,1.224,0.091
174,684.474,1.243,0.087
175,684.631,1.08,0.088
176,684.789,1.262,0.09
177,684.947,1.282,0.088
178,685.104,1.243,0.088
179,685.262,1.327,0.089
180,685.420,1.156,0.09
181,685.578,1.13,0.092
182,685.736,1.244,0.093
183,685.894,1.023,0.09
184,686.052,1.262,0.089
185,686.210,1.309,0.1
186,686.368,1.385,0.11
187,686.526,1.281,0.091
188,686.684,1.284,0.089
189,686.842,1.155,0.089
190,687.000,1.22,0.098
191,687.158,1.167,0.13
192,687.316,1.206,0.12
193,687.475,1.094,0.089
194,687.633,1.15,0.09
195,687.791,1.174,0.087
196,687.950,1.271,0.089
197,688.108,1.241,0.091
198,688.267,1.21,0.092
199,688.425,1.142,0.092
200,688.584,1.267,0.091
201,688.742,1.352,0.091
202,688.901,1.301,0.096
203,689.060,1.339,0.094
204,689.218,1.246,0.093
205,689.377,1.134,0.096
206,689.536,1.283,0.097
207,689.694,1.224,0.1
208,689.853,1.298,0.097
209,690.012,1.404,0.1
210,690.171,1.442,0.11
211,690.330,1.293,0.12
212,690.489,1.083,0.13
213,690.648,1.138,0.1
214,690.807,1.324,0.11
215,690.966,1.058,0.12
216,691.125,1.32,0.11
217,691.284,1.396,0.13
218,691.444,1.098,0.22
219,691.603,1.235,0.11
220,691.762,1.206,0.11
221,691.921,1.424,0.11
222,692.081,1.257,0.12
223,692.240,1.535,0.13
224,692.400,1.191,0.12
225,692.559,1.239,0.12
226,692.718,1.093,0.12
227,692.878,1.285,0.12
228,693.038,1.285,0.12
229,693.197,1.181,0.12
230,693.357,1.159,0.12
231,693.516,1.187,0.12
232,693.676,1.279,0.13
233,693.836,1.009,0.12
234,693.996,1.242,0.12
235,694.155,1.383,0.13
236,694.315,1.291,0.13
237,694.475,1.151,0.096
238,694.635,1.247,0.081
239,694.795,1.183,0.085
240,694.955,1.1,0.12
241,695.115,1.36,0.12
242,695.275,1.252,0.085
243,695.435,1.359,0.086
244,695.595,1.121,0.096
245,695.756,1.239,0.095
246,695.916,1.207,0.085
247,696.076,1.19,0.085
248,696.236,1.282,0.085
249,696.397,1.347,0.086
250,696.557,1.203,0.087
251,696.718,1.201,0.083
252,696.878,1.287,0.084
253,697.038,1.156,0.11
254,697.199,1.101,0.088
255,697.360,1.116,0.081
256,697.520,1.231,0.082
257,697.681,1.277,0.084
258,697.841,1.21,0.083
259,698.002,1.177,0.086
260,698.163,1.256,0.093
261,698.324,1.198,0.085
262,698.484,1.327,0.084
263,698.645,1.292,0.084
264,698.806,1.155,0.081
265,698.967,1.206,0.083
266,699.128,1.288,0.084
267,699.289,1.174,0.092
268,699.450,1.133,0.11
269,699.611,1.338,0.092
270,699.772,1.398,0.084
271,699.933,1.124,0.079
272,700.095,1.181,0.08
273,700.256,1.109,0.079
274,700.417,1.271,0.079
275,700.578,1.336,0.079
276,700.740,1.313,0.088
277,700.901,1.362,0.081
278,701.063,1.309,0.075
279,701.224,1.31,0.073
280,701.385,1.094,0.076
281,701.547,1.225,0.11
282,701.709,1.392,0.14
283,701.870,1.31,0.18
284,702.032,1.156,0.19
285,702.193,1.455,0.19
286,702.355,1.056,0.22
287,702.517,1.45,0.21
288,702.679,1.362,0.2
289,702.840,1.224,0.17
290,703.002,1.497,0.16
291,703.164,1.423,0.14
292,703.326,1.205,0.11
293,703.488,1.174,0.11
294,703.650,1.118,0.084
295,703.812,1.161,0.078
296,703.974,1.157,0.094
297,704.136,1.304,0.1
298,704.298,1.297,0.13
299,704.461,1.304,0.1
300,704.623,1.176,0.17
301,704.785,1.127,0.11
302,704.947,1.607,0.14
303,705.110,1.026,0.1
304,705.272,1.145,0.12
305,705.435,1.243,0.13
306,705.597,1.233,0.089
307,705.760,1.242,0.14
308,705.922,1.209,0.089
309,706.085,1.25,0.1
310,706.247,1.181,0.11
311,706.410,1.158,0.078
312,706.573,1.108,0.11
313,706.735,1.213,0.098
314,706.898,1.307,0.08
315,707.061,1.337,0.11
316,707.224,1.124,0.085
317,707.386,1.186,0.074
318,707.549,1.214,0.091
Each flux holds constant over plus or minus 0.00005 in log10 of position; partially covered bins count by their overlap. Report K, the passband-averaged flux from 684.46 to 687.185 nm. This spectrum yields 1.23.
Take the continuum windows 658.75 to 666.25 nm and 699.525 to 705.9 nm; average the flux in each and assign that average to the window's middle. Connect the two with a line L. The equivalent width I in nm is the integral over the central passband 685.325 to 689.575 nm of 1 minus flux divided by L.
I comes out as 0.11 nm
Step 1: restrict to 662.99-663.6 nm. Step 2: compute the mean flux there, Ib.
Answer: 1.27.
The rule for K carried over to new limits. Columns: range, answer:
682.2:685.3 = 1.24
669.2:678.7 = 1.22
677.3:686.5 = 1.21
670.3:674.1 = 1.23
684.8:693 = 1.24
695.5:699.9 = 1.23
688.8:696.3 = 1.25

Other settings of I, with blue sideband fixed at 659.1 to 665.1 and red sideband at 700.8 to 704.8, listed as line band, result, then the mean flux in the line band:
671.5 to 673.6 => 0.03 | 1.23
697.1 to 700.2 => 0.11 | 1.22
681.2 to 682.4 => 0.05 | 1.2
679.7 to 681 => 0.13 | 1.13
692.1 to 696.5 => 0.09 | 1.24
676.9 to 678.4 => 0.06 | 1.2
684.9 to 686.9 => 0.03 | 1.24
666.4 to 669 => 0.03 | 1.23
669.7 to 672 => 0.08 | 1.2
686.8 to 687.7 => 0.07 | 1.17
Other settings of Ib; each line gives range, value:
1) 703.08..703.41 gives 1.31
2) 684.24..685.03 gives 1.22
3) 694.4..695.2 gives 1.21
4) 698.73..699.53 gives 1.19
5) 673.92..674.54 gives 1.28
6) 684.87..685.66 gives 1.23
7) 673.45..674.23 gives 1.26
